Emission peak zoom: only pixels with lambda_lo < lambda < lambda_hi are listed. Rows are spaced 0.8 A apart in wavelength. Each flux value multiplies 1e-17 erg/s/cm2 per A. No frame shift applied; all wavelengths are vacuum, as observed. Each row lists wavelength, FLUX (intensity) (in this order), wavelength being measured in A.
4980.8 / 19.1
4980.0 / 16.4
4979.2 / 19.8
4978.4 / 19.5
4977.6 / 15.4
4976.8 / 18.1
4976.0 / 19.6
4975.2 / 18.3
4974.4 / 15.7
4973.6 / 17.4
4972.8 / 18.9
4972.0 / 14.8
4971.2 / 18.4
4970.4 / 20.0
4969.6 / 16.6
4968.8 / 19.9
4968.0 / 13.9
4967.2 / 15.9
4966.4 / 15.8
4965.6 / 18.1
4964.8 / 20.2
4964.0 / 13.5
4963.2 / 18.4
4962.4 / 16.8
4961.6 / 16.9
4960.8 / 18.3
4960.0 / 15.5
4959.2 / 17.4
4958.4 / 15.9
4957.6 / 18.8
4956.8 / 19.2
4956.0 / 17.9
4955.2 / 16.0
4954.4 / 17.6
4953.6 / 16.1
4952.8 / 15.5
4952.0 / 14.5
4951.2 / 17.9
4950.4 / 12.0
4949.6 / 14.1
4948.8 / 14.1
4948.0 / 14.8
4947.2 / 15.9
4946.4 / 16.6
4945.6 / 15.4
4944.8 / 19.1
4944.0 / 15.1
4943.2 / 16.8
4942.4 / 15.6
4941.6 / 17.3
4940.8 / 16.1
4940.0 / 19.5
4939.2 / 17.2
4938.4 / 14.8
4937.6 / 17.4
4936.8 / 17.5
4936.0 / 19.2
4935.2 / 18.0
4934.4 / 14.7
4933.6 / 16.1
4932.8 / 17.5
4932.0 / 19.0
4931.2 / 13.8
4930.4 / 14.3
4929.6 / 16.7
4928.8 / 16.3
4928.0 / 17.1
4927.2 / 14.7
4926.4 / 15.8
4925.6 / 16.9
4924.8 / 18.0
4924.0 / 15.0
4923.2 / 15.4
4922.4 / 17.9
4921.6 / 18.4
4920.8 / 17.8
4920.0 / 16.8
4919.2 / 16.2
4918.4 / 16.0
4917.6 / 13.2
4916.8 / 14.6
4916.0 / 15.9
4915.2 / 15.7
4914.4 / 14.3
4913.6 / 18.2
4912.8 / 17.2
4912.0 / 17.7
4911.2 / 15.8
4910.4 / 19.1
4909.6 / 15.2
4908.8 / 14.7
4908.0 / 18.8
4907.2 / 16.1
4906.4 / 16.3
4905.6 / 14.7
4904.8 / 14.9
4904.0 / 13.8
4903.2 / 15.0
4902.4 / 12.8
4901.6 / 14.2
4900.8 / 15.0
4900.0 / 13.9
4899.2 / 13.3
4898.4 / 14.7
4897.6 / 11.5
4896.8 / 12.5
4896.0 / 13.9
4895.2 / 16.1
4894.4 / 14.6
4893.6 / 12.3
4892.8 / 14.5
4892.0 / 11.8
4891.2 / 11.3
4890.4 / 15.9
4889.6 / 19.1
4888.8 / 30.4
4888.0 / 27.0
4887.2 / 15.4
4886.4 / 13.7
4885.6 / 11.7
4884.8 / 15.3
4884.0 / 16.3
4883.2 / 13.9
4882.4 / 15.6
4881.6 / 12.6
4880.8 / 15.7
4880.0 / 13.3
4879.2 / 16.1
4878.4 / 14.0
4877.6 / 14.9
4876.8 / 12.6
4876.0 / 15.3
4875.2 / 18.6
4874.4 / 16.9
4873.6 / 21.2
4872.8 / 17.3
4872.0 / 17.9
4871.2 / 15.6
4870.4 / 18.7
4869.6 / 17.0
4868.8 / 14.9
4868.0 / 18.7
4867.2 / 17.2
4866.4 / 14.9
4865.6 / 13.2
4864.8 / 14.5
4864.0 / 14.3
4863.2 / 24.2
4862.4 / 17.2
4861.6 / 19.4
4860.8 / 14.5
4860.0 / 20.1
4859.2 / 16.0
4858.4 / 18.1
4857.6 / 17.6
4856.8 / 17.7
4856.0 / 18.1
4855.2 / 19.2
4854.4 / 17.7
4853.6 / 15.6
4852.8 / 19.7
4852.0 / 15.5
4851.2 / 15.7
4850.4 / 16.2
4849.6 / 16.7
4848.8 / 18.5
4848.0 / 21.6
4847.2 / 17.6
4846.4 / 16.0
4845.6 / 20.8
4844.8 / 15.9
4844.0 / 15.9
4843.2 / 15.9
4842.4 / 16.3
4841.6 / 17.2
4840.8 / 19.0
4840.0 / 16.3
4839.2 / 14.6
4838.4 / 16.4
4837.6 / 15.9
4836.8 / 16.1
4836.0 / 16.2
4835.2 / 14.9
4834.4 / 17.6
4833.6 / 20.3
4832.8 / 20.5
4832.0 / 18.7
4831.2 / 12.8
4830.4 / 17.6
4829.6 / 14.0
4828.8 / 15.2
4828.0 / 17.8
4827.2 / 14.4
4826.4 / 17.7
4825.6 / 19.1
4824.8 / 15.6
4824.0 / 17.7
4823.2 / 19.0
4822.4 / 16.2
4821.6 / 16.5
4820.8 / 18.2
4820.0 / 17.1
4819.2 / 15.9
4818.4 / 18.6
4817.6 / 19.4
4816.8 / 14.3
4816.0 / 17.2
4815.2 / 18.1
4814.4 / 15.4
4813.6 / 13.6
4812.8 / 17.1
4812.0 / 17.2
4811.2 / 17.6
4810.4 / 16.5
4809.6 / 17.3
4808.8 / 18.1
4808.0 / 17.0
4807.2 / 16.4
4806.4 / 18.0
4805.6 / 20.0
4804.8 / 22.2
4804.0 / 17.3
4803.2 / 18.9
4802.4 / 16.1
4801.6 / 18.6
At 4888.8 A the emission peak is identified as Hbeta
